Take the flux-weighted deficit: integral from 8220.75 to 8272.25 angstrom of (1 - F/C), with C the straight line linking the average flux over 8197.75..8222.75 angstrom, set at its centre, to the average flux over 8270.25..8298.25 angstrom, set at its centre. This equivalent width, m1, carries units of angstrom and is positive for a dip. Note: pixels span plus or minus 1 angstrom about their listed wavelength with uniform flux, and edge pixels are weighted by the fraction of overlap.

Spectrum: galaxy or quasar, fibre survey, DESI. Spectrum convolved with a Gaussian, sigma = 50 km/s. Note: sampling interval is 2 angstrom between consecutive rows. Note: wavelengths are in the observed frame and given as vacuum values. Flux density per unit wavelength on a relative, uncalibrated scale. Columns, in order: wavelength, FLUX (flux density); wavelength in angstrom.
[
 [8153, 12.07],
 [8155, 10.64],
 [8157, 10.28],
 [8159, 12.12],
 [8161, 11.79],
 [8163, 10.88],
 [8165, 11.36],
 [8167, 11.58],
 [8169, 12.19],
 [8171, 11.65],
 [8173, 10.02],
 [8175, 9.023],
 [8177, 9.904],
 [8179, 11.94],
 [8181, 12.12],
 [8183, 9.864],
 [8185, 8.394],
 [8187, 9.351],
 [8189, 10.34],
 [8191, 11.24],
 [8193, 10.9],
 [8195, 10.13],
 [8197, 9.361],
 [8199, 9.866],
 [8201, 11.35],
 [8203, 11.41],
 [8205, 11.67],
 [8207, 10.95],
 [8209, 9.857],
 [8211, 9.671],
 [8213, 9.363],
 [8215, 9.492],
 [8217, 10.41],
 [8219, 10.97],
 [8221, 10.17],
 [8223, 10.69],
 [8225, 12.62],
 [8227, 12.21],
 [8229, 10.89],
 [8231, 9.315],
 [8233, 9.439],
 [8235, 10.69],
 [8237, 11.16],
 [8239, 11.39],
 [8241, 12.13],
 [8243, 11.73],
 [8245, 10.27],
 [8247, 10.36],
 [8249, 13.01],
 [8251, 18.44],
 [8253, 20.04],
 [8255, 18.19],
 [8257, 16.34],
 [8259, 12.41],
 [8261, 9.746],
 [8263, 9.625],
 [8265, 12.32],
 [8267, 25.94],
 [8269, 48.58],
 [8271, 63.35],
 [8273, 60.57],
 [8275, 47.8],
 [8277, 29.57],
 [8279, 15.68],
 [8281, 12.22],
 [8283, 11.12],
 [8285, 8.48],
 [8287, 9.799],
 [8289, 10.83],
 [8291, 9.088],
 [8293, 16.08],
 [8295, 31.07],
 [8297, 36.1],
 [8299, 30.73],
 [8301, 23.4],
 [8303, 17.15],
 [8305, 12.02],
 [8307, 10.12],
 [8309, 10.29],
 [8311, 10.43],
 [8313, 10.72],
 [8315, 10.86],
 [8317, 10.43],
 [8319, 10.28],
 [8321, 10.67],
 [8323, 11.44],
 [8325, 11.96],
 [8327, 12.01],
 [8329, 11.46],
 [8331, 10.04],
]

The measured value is 5.8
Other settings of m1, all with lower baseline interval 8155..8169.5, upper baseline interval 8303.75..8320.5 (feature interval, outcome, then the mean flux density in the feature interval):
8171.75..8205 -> 2.62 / 10.4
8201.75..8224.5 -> 1.38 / 10.5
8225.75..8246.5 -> 0.25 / 10.9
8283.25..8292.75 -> 0.57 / 10.2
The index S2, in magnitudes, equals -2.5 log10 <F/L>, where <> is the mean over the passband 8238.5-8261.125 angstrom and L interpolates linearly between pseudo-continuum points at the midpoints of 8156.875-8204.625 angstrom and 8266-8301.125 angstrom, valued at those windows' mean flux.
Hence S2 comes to 0.50 mag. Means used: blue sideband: 10.7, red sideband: 27.3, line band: 13.9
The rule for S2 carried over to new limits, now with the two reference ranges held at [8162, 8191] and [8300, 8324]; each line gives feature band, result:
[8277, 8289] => -0.09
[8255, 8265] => -0.09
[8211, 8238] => 0.07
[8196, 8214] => 0.06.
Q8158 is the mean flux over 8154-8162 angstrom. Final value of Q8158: 11.2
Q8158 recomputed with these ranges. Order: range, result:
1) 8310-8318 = 10.6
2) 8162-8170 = 11.5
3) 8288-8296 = 16.8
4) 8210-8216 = 9.51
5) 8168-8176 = 10.7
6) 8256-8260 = 14.4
